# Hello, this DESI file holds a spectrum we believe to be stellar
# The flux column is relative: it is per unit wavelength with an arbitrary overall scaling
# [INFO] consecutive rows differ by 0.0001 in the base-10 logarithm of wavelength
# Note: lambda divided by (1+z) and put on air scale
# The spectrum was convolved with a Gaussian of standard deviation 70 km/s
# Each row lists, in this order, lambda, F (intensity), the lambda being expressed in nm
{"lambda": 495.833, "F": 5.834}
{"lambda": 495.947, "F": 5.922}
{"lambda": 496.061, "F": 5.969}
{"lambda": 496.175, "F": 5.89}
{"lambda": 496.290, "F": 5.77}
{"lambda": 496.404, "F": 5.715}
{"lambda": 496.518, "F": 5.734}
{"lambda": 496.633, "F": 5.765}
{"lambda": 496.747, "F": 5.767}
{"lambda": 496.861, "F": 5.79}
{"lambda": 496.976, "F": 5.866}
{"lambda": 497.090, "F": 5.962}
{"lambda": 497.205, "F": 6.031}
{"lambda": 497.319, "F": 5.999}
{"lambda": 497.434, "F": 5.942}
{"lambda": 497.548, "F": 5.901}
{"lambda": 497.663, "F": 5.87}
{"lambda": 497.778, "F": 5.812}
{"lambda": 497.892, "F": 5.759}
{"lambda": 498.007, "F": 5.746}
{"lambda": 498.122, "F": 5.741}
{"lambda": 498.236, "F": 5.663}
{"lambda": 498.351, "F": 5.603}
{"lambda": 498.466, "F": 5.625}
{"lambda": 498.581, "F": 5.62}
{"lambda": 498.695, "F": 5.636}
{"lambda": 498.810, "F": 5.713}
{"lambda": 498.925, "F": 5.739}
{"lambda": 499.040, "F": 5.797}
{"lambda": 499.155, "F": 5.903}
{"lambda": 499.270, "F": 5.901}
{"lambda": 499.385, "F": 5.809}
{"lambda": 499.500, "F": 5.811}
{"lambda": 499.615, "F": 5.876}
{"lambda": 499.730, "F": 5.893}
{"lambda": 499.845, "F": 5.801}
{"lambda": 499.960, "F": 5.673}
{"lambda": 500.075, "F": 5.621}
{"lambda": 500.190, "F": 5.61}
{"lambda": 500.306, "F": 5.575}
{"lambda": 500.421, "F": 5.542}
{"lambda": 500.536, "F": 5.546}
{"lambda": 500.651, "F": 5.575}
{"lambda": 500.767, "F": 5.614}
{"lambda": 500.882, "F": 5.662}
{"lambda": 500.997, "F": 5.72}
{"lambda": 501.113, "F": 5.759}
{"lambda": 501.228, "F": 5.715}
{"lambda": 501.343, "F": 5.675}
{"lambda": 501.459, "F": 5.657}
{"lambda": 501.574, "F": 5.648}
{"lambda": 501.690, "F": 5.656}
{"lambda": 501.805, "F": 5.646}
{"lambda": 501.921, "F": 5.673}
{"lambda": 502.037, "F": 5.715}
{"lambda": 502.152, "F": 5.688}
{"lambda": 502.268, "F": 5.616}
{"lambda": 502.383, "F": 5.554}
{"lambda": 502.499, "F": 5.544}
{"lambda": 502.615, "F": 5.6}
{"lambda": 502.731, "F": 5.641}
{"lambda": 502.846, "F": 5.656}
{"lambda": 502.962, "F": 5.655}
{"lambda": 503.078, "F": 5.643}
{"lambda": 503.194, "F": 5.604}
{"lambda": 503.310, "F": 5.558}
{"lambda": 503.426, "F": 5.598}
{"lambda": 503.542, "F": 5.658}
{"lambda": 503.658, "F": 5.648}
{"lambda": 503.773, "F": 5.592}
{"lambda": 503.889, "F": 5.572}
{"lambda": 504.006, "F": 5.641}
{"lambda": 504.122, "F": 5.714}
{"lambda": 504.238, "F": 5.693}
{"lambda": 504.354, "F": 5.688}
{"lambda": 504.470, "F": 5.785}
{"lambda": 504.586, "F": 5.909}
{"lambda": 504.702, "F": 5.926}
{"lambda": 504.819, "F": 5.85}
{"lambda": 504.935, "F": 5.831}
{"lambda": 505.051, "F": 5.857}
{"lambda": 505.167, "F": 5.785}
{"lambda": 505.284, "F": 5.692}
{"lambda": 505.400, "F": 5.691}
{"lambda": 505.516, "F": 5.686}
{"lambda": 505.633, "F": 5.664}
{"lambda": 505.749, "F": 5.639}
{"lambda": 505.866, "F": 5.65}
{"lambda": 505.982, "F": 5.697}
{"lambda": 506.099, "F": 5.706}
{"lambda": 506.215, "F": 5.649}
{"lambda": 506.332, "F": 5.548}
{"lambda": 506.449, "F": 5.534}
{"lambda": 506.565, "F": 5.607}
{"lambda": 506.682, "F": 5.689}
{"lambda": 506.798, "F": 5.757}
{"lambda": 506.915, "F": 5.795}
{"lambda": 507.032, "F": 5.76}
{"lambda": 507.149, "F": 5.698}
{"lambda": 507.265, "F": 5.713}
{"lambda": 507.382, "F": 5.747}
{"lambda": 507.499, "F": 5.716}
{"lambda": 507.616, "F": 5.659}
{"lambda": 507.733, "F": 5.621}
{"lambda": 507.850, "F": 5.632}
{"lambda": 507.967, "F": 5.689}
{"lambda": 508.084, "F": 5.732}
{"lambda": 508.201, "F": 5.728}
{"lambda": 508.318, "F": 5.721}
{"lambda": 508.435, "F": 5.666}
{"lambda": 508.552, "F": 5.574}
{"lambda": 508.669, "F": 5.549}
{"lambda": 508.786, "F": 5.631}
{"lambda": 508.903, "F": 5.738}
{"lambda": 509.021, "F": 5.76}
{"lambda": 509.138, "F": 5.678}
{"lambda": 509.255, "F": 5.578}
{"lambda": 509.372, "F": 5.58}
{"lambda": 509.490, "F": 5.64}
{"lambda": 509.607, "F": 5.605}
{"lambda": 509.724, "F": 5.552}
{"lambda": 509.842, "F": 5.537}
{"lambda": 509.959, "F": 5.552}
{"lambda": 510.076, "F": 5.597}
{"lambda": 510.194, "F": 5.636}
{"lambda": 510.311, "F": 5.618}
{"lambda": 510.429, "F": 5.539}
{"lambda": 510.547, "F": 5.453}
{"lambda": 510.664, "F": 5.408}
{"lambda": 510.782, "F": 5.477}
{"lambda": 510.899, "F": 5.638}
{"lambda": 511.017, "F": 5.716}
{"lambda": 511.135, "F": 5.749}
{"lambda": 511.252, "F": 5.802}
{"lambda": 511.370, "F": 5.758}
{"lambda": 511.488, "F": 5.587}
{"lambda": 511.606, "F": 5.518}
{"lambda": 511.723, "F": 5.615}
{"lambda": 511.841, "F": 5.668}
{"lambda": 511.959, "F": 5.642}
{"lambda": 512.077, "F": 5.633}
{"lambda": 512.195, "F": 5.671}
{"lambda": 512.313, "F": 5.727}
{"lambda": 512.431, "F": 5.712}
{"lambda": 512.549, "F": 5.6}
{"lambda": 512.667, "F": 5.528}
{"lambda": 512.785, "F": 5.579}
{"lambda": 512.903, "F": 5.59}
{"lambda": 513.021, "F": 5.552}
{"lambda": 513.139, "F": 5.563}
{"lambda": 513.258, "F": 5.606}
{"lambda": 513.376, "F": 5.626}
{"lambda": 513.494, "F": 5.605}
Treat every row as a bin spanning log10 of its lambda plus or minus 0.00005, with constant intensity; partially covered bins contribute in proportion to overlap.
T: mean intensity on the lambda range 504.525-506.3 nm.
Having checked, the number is 5.75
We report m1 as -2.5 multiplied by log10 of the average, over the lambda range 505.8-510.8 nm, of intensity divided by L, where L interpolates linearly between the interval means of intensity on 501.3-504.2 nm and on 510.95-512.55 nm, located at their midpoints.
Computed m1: 0.004 mag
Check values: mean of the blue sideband 5.63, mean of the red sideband 5.67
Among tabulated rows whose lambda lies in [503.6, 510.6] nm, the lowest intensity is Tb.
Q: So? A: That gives 5.453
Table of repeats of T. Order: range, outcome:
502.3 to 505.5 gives 5.69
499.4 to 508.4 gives 5.68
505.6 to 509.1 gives 5.68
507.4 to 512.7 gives 5.63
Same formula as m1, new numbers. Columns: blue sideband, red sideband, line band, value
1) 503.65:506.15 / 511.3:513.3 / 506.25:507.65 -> 0.002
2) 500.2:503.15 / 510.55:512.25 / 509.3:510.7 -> 0.013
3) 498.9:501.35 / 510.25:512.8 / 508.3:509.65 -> 0.000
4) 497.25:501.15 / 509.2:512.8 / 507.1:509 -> -0.007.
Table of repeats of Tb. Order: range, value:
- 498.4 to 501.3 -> 5.542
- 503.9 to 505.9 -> 5.639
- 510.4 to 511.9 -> 5.408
